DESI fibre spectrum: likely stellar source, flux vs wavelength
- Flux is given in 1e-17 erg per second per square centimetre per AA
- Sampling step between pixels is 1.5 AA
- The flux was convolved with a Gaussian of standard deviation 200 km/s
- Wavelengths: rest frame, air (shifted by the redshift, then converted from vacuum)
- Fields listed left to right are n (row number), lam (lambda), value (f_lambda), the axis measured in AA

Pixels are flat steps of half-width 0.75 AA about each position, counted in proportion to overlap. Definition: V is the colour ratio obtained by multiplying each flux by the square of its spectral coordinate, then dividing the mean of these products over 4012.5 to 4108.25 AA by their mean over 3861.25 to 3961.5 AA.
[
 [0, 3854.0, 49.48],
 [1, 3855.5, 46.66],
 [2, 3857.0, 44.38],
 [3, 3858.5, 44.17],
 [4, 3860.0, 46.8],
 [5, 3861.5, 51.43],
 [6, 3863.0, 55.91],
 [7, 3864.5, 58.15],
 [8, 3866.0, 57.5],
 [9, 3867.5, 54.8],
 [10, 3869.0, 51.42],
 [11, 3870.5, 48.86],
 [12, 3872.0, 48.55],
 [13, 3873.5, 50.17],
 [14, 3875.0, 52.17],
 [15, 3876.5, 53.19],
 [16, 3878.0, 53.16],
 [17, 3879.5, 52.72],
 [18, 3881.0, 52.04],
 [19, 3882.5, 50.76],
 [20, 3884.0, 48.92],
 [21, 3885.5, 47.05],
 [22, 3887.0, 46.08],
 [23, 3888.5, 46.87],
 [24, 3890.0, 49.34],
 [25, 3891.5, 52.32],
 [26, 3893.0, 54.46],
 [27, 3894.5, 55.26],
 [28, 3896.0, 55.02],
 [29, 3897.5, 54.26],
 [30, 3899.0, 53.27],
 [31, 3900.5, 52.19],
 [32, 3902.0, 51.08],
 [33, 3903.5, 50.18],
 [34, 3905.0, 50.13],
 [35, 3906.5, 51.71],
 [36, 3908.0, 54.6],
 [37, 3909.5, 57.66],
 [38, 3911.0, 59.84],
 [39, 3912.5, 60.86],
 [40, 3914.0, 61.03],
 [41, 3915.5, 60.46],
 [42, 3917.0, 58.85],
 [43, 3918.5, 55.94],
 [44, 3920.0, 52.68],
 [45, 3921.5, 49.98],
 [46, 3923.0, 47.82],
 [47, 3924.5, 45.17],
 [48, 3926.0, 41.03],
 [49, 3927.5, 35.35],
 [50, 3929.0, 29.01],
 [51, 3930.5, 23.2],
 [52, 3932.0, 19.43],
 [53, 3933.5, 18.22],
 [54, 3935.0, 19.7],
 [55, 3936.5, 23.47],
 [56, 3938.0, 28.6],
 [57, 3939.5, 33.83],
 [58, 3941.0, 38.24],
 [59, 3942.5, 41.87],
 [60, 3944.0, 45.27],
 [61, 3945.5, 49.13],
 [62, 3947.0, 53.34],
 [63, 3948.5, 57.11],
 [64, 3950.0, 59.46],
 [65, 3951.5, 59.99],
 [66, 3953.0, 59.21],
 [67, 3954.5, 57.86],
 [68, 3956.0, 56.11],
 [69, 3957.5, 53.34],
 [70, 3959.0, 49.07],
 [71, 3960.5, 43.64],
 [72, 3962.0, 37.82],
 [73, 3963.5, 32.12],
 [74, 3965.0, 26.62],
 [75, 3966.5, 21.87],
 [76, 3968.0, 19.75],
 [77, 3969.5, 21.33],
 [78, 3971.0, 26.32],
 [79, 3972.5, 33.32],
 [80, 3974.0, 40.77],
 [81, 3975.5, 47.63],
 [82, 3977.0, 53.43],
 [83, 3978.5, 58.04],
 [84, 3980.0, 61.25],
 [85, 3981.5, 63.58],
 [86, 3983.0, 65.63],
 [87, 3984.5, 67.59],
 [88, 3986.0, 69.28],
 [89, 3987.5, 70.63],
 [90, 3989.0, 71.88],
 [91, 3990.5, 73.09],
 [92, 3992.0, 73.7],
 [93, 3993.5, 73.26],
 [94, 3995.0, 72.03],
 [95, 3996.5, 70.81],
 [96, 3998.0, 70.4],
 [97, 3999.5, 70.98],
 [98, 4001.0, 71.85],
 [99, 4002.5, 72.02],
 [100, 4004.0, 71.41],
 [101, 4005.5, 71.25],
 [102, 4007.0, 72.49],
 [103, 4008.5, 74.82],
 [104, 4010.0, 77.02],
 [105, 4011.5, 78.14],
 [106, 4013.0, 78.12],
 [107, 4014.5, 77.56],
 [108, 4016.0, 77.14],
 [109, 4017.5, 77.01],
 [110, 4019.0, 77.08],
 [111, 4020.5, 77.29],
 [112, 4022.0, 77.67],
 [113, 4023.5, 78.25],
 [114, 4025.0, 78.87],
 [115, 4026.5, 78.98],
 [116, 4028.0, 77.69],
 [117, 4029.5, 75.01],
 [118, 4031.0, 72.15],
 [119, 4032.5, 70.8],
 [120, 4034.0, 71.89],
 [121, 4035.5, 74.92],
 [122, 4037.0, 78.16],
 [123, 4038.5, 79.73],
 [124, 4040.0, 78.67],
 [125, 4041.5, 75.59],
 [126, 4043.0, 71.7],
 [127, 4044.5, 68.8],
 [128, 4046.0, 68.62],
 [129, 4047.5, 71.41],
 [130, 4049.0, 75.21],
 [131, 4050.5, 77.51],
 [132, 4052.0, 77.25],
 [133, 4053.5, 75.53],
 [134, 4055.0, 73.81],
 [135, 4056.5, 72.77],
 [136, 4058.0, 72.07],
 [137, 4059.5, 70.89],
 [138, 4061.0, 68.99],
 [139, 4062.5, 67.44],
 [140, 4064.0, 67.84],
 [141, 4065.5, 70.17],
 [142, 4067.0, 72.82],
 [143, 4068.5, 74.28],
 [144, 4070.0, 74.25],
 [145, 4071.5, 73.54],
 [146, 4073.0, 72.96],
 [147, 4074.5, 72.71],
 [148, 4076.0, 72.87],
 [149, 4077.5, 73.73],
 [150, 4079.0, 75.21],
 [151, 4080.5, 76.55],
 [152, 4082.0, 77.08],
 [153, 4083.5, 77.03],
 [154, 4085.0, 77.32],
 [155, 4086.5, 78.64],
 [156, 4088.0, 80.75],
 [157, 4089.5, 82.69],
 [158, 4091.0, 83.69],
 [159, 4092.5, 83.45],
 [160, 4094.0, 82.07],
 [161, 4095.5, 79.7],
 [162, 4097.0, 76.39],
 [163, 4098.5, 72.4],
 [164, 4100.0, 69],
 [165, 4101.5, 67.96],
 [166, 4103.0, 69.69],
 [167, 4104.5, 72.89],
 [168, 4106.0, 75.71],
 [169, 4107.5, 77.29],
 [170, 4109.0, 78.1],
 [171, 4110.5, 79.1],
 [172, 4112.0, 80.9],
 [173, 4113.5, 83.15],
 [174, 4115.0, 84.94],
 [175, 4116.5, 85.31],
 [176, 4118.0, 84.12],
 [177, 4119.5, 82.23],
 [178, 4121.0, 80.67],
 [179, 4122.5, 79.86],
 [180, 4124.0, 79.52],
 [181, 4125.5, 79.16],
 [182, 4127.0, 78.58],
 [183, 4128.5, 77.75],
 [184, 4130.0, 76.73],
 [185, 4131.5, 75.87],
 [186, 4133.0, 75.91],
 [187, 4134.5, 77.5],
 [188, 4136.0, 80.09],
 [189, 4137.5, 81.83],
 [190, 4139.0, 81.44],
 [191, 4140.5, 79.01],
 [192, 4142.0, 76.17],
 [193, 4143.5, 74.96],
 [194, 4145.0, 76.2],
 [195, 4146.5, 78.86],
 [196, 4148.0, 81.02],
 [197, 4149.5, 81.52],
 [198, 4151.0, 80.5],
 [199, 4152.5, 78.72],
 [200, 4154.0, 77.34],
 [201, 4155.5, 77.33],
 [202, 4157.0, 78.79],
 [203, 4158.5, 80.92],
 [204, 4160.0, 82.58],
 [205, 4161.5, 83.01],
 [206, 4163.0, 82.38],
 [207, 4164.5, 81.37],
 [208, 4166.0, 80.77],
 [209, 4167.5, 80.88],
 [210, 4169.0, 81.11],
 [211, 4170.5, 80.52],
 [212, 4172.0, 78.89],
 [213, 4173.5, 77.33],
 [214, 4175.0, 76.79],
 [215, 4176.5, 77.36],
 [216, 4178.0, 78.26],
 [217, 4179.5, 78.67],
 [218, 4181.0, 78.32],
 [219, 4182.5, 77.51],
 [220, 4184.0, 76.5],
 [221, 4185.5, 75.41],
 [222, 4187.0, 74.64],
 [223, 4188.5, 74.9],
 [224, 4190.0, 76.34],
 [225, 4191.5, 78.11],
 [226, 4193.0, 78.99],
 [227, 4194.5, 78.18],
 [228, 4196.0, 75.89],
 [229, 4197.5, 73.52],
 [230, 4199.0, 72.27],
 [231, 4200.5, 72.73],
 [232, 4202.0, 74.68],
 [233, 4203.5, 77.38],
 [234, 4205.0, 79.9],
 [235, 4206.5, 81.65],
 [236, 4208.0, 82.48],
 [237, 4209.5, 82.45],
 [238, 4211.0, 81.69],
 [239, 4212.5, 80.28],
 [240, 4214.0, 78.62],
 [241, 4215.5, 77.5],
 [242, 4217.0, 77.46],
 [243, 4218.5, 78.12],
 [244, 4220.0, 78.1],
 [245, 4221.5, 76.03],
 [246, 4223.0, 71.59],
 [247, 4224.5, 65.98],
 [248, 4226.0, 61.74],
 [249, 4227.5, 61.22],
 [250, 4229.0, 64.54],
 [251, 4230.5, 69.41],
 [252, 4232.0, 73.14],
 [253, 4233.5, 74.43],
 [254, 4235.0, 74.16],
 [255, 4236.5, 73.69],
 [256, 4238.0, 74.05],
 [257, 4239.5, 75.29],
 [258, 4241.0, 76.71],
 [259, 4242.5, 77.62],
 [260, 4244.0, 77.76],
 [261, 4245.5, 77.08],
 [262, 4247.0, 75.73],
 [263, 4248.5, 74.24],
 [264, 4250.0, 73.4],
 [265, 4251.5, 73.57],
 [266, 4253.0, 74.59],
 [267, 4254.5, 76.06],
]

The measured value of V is 1.66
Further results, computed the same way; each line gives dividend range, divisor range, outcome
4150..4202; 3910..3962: 1.93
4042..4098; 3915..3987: 1.80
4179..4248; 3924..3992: 1.90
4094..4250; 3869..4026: 1.59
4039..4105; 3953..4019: 1.30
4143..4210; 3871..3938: 1.89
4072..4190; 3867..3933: 1.76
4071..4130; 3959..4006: 1.49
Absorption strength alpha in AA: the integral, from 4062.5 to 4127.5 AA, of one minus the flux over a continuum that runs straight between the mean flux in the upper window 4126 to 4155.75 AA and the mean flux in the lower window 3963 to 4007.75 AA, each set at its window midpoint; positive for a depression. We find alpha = -4.4 AA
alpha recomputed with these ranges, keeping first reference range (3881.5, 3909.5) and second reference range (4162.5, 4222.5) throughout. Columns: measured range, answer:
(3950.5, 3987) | 6.9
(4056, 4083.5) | -2.3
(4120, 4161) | -3.1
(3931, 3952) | 6.4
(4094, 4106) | -0.6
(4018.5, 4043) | -4.9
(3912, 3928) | 0.5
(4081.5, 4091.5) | -1.6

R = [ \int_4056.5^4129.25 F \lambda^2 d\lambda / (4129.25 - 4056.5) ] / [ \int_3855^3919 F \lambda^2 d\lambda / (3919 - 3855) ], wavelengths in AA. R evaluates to 1.6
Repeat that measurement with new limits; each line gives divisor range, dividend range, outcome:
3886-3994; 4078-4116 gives 1.73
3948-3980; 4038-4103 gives 1.79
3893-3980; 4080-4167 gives 1.93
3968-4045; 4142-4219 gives 1.25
